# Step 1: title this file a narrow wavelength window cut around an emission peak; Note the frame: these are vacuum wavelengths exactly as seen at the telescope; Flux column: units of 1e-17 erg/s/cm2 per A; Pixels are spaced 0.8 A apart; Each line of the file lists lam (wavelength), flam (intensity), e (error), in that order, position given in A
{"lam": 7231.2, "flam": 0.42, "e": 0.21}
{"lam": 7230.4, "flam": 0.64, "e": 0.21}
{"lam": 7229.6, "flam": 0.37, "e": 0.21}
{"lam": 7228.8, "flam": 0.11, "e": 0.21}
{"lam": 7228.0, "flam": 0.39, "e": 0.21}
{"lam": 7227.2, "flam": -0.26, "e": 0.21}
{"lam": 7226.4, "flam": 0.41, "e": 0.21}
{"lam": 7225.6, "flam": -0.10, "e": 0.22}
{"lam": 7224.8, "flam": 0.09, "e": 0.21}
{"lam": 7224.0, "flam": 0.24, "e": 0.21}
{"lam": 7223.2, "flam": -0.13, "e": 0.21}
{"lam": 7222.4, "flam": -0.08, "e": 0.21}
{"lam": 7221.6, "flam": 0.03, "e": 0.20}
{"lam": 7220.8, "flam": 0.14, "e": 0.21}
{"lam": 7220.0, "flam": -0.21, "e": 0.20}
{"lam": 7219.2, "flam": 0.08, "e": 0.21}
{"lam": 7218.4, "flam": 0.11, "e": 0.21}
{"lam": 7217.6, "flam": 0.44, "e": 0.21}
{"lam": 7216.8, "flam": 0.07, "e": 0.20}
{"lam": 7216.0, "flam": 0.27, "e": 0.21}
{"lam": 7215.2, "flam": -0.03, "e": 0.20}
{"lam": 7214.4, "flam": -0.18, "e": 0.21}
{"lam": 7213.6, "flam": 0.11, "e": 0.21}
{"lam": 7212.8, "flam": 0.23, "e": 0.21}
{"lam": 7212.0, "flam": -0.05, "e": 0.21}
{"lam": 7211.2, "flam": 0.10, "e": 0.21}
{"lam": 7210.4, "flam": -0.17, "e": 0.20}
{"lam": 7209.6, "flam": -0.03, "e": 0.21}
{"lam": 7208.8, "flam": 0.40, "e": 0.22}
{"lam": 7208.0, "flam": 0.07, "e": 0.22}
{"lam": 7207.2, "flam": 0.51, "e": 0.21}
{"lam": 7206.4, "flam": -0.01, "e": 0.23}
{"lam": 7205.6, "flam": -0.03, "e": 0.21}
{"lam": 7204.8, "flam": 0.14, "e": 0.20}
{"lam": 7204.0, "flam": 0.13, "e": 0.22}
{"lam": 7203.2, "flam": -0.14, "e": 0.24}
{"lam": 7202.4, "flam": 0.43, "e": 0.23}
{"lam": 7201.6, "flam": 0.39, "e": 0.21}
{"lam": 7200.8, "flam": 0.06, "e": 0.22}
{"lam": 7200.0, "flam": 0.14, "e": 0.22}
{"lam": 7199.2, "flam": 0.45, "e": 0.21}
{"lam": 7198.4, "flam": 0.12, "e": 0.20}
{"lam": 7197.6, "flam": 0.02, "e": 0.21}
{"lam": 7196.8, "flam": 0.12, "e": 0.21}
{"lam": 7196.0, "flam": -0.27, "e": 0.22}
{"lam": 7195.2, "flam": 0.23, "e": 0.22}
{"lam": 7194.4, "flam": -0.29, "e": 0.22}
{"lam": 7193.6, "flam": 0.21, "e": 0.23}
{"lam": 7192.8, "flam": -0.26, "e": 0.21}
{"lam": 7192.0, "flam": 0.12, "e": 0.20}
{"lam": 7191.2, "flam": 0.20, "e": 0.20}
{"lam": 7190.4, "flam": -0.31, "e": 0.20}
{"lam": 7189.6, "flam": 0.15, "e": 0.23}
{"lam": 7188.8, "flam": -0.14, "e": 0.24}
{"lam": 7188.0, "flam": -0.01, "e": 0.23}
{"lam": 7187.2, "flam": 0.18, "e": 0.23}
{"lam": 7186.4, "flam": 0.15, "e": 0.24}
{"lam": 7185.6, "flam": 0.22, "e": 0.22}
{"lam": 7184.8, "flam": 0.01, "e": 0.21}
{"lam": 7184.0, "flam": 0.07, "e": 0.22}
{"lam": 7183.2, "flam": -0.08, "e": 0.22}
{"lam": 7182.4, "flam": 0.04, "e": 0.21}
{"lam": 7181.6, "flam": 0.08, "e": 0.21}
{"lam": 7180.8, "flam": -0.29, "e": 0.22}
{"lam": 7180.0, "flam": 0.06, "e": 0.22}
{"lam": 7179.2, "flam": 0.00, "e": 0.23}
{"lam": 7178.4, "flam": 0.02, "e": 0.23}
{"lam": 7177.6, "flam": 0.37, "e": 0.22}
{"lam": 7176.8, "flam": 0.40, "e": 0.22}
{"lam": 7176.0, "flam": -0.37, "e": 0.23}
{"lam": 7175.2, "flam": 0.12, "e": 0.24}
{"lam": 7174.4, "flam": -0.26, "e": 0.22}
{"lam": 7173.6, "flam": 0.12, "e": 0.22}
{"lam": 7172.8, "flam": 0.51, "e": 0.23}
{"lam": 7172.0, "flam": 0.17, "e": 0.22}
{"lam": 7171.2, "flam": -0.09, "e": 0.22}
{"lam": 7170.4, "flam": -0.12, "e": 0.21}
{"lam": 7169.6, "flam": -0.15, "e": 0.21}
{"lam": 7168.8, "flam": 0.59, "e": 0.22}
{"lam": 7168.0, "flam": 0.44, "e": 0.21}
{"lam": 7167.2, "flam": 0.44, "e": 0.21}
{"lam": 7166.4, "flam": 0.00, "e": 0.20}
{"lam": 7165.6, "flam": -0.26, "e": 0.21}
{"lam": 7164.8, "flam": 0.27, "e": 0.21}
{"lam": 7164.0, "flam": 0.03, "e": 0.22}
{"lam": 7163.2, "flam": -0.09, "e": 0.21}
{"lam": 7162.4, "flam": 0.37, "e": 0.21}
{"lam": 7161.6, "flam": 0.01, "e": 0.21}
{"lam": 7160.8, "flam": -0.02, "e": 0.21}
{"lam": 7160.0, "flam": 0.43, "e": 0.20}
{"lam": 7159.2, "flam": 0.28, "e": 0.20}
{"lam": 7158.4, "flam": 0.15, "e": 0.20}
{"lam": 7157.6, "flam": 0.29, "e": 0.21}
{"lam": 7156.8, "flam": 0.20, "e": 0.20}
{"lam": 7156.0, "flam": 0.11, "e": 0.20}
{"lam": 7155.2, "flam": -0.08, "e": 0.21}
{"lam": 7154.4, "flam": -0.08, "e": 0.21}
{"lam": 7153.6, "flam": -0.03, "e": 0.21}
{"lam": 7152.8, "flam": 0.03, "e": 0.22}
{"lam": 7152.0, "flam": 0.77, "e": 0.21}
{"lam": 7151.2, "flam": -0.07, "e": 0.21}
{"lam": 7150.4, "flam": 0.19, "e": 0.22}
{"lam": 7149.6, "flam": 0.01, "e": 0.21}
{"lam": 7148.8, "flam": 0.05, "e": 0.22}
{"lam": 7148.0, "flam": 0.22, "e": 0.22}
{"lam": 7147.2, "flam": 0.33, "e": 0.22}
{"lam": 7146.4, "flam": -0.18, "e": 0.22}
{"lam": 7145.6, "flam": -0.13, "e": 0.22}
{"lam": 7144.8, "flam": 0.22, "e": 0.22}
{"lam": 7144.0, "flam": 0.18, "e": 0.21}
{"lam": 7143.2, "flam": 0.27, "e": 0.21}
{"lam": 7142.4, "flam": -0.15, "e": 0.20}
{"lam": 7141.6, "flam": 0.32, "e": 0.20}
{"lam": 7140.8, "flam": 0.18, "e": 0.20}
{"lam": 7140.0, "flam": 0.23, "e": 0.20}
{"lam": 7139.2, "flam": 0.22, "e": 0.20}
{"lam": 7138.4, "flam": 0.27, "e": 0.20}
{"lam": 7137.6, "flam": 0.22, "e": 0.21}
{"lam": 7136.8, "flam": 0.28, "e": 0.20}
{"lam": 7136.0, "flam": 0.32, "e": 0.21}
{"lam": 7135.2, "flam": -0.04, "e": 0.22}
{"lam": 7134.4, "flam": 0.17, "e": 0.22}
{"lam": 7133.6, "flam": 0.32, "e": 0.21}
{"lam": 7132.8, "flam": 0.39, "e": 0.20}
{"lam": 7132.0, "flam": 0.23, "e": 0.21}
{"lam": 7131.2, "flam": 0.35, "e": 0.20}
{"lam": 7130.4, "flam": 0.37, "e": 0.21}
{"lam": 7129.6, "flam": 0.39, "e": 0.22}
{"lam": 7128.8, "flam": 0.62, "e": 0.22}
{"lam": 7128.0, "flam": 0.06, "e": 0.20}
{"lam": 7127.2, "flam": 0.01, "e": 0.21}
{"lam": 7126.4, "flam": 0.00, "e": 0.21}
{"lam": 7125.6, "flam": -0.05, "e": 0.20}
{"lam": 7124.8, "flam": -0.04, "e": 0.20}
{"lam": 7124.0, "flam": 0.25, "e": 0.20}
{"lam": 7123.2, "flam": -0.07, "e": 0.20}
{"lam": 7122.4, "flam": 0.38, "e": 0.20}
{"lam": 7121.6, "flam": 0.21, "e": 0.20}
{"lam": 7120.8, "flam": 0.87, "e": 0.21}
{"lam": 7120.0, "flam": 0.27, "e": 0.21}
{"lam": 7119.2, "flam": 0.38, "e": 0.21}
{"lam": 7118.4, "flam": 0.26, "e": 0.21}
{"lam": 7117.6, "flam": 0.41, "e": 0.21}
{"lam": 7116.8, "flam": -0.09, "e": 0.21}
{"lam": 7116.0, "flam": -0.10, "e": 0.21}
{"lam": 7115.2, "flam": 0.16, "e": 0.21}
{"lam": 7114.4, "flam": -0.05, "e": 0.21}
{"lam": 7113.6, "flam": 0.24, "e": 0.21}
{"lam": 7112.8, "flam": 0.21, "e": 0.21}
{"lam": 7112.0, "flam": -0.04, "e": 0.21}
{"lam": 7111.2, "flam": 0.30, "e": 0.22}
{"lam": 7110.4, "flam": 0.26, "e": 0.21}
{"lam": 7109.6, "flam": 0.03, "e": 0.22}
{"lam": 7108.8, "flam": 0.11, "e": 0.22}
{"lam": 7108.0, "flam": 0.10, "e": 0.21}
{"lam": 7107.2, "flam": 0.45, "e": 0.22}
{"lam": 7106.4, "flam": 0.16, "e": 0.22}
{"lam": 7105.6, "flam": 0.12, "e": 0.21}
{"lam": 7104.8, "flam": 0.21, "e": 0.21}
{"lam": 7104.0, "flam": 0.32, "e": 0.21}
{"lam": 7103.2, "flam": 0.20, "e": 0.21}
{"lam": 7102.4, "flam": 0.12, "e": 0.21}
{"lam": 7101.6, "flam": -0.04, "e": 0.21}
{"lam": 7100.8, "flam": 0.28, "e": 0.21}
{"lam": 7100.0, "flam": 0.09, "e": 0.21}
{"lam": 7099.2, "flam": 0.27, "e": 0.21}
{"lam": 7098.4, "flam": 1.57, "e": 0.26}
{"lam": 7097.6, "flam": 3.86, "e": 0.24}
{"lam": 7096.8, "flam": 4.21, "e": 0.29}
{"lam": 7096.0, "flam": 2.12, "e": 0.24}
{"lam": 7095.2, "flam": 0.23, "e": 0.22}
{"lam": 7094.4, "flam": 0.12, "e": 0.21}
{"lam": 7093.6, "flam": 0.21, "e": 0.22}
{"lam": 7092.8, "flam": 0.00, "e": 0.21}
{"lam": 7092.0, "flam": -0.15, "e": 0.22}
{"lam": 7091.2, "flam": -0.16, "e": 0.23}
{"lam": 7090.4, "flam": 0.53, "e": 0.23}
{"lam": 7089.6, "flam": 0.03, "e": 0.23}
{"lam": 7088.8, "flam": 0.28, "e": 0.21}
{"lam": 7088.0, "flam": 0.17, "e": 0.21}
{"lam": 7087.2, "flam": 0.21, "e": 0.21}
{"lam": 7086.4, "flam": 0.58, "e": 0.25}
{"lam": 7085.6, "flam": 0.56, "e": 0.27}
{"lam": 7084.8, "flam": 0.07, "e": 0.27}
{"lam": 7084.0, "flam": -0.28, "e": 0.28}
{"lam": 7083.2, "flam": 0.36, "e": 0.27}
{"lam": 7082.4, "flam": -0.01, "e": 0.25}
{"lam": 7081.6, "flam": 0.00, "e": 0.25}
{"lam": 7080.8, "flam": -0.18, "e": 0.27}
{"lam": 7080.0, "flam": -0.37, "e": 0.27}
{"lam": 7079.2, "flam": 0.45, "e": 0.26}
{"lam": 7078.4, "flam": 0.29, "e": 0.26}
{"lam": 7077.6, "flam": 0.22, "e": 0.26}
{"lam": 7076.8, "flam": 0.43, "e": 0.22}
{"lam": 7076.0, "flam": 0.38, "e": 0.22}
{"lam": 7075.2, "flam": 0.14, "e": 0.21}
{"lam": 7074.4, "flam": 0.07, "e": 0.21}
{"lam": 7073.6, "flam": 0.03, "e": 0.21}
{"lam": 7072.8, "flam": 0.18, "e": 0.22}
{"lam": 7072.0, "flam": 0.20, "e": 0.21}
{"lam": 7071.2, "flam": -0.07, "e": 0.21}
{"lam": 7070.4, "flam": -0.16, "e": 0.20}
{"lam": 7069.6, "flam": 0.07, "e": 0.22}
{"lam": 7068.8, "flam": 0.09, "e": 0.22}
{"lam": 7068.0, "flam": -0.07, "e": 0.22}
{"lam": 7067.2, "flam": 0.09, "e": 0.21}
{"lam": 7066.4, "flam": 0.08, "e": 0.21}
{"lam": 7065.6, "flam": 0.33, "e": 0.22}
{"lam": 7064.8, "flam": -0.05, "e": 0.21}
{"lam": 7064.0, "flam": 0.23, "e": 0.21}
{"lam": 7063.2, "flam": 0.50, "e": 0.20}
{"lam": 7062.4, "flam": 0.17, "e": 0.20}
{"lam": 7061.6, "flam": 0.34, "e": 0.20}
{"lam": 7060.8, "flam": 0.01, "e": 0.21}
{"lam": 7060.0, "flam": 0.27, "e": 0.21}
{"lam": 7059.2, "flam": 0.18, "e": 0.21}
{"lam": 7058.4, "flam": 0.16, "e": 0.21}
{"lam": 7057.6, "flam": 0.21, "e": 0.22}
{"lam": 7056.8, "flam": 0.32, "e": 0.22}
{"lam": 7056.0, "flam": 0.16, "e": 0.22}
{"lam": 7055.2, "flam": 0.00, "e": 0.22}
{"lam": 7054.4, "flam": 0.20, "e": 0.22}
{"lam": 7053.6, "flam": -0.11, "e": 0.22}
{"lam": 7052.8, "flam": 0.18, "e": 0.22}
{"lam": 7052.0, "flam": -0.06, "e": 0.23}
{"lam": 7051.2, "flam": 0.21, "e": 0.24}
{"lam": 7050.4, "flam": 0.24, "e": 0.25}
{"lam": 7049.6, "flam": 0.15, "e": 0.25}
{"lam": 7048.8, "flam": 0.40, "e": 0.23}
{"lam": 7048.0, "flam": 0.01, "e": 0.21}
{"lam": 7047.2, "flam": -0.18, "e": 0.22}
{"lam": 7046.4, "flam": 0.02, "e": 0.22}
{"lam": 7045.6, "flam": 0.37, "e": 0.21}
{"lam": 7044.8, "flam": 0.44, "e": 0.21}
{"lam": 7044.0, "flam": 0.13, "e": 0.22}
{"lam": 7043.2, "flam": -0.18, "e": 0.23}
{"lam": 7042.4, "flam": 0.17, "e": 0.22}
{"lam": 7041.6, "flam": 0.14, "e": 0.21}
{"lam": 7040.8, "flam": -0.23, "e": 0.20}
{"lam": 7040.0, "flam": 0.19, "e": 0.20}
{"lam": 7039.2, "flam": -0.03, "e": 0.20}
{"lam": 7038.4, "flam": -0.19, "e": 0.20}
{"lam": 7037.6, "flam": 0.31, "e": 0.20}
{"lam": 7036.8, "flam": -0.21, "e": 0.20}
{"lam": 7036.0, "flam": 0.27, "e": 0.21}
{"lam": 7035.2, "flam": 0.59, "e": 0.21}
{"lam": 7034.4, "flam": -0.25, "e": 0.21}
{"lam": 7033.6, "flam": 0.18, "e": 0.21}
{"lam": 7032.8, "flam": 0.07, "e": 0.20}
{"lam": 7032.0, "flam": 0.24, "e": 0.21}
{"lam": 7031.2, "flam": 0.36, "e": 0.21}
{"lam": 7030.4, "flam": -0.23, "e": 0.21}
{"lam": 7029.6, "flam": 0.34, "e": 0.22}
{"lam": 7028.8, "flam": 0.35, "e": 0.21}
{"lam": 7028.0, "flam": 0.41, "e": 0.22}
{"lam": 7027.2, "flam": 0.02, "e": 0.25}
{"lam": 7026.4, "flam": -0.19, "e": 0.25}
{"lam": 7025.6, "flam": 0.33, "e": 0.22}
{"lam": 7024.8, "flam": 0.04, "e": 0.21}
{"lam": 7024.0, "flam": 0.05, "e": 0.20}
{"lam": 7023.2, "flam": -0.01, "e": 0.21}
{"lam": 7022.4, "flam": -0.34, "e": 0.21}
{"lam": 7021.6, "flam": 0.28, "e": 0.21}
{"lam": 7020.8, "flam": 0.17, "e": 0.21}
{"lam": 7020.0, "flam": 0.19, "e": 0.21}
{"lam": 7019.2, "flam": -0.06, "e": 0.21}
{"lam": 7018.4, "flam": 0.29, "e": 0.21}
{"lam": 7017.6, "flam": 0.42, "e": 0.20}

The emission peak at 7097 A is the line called H-alpha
